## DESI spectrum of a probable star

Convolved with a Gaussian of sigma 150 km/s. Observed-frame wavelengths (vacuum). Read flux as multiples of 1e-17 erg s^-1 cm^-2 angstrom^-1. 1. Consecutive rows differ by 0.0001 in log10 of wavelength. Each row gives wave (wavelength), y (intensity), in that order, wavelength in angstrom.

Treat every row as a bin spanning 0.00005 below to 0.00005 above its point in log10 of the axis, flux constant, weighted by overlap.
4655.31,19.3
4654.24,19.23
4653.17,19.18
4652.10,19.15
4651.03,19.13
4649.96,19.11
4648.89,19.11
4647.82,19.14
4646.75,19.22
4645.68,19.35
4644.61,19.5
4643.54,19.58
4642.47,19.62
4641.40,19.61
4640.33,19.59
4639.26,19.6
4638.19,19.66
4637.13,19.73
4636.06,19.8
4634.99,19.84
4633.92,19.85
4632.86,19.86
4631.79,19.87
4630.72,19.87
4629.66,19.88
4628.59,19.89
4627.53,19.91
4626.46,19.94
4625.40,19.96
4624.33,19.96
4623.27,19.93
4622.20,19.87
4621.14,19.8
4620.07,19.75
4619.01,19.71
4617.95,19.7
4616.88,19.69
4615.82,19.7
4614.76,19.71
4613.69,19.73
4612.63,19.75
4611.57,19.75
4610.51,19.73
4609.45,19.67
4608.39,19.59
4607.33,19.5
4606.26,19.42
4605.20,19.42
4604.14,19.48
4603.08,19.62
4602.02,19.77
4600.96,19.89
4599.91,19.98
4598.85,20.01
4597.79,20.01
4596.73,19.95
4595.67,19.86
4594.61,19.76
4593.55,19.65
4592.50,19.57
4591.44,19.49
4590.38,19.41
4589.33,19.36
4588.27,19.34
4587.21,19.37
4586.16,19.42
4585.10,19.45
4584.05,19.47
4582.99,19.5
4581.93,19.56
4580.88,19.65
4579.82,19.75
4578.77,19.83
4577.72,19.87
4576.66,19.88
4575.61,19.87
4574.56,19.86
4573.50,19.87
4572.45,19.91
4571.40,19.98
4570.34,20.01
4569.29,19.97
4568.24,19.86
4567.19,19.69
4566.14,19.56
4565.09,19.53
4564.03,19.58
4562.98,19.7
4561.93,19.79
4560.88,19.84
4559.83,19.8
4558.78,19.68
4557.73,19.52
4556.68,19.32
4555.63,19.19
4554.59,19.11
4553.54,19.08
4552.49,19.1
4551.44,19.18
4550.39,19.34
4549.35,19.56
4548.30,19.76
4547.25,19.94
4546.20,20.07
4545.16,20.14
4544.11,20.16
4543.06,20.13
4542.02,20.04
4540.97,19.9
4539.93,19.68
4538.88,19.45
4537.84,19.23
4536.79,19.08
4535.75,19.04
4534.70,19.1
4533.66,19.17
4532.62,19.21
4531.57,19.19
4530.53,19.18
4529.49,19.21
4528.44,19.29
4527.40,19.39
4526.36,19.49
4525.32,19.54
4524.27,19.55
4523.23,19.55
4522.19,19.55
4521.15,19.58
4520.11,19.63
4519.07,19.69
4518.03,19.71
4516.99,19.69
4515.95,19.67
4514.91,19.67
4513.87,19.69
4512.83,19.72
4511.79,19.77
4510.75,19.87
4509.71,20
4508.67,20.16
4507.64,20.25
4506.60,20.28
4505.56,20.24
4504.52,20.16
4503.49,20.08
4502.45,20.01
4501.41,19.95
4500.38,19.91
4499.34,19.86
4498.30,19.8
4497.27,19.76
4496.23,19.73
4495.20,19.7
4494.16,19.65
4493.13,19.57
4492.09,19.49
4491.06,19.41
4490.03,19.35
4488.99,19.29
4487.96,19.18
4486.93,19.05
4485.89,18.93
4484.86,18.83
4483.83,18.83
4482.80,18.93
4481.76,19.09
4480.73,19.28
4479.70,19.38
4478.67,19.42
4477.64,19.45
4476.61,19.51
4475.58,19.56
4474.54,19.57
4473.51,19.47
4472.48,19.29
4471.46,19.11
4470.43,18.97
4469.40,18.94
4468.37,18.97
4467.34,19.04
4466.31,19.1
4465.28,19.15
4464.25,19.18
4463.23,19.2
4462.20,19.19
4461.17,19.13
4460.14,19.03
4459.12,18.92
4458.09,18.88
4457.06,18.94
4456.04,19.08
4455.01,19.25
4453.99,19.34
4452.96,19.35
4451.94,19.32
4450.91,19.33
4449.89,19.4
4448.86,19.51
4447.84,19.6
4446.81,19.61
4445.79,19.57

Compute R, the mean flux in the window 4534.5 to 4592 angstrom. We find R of 19.6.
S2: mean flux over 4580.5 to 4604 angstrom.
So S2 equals 19.6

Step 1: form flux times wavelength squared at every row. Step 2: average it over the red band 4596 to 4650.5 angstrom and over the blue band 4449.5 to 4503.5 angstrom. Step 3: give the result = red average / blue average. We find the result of 1.09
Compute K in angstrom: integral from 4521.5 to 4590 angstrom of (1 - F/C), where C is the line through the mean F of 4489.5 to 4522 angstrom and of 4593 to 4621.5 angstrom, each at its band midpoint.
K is 0.7 angstrom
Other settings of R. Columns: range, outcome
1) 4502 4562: 19.6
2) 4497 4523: 19.9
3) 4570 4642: 19.7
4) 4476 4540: 19.5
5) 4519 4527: 19.6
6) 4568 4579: 19.9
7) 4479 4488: 19.1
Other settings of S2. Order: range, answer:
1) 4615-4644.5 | 19.8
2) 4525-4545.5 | 19.5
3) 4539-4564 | 19.7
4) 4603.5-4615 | 19.6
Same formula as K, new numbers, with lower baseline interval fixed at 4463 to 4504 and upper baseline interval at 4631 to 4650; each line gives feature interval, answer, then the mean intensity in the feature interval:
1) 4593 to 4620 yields -0.27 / 19.7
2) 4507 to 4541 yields -0.20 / 19.5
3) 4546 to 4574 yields -0.22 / 19.6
